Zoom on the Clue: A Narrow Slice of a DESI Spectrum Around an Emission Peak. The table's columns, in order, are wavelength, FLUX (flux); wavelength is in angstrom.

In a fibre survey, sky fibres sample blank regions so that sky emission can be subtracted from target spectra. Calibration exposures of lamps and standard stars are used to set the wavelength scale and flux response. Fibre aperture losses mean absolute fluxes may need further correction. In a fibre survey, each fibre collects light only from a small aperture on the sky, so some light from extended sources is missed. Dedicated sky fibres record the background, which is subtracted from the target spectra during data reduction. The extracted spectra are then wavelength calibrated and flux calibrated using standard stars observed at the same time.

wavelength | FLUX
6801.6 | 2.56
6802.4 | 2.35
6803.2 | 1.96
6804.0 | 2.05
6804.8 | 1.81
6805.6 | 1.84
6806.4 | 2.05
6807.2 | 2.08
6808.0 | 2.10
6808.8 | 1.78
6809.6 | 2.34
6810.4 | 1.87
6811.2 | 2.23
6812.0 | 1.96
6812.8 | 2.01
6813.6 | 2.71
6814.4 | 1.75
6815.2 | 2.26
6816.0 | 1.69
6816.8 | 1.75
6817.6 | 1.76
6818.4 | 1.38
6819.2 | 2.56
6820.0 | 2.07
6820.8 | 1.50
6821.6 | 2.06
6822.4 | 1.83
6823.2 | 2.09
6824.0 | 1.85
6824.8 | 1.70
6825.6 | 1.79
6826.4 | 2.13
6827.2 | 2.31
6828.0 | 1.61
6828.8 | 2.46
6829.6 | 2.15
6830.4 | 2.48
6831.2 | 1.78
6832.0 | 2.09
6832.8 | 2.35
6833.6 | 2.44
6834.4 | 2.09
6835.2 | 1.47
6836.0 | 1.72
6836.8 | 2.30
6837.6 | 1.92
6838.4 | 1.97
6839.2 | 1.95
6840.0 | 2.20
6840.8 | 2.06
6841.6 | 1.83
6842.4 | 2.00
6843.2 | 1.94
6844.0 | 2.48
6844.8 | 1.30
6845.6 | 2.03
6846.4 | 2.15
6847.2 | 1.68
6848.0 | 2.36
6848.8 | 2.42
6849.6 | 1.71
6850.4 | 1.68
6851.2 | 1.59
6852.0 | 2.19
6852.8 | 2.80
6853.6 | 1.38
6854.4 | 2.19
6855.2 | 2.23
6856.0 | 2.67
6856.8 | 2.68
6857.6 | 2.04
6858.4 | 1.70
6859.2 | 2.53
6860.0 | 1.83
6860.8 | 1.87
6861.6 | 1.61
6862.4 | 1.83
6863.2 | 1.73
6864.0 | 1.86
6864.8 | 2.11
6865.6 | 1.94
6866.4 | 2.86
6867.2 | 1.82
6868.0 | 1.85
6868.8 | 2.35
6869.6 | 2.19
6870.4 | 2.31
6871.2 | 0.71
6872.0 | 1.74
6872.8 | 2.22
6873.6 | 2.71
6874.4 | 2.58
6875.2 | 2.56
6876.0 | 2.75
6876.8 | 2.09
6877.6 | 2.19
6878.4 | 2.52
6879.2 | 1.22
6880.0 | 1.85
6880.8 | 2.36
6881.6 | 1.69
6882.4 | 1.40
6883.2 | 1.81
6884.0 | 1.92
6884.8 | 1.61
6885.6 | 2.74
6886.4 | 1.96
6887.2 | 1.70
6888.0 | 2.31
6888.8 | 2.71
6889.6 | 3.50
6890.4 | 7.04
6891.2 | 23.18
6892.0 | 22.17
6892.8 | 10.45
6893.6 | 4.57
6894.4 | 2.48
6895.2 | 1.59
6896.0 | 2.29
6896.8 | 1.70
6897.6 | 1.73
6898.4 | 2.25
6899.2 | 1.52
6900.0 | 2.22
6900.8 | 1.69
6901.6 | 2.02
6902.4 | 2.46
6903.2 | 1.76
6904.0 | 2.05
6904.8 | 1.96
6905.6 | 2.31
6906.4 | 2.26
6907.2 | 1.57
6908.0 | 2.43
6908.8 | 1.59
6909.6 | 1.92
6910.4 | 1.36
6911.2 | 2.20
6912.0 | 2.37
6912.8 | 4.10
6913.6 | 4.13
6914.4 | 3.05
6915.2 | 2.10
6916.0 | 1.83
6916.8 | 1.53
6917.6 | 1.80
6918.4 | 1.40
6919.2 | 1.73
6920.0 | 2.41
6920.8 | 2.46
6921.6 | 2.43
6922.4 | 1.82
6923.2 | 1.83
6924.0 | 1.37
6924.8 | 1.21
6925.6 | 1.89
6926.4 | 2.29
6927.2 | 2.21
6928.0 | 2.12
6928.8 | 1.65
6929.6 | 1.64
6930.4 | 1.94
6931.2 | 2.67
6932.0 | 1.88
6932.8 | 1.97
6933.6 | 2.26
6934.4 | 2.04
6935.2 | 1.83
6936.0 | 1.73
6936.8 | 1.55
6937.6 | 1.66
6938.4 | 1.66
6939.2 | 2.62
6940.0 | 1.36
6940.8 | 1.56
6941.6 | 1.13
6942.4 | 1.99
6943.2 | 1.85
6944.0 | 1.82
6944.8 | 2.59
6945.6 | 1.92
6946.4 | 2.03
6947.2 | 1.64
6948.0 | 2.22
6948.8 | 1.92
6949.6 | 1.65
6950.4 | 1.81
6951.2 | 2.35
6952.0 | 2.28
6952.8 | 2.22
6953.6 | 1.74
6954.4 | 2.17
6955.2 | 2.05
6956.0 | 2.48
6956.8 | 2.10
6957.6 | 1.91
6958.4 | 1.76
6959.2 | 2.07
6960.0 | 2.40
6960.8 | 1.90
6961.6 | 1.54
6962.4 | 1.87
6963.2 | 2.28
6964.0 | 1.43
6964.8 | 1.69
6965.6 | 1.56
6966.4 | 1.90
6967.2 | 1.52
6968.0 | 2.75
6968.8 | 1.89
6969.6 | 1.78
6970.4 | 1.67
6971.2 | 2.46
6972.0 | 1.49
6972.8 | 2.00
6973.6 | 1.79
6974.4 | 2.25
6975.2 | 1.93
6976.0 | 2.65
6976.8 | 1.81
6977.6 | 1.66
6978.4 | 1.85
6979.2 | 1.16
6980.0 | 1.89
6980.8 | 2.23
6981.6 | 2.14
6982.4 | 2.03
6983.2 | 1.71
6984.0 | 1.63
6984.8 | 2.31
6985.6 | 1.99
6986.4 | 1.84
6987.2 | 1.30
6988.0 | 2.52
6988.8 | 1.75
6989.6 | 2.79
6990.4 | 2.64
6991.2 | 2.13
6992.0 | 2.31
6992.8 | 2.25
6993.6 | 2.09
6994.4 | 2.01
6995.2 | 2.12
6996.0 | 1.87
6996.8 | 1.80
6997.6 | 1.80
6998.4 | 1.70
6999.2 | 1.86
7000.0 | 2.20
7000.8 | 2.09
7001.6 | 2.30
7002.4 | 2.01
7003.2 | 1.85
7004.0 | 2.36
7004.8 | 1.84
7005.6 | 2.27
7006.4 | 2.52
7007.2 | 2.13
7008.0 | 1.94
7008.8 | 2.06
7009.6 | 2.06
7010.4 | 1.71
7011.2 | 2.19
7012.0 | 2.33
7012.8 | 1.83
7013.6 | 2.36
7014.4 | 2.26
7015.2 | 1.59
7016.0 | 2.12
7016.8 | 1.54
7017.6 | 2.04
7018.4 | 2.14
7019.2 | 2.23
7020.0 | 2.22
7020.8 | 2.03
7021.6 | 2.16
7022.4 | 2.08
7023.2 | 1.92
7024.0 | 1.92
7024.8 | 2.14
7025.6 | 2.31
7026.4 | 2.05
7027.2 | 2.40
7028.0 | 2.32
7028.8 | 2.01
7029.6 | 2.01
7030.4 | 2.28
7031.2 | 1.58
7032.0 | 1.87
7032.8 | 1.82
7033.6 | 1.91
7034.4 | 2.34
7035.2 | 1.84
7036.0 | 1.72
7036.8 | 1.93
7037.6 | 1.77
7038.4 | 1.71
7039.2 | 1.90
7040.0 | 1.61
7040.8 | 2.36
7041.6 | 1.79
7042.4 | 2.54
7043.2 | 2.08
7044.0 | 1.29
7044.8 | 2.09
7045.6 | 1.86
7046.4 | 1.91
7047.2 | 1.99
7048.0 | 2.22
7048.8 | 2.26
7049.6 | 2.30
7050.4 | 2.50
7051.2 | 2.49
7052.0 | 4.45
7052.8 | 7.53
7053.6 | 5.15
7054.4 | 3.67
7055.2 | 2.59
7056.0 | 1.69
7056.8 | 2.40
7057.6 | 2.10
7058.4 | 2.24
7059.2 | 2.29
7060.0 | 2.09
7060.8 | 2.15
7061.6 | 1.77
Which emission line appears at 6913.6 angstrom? [N II]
